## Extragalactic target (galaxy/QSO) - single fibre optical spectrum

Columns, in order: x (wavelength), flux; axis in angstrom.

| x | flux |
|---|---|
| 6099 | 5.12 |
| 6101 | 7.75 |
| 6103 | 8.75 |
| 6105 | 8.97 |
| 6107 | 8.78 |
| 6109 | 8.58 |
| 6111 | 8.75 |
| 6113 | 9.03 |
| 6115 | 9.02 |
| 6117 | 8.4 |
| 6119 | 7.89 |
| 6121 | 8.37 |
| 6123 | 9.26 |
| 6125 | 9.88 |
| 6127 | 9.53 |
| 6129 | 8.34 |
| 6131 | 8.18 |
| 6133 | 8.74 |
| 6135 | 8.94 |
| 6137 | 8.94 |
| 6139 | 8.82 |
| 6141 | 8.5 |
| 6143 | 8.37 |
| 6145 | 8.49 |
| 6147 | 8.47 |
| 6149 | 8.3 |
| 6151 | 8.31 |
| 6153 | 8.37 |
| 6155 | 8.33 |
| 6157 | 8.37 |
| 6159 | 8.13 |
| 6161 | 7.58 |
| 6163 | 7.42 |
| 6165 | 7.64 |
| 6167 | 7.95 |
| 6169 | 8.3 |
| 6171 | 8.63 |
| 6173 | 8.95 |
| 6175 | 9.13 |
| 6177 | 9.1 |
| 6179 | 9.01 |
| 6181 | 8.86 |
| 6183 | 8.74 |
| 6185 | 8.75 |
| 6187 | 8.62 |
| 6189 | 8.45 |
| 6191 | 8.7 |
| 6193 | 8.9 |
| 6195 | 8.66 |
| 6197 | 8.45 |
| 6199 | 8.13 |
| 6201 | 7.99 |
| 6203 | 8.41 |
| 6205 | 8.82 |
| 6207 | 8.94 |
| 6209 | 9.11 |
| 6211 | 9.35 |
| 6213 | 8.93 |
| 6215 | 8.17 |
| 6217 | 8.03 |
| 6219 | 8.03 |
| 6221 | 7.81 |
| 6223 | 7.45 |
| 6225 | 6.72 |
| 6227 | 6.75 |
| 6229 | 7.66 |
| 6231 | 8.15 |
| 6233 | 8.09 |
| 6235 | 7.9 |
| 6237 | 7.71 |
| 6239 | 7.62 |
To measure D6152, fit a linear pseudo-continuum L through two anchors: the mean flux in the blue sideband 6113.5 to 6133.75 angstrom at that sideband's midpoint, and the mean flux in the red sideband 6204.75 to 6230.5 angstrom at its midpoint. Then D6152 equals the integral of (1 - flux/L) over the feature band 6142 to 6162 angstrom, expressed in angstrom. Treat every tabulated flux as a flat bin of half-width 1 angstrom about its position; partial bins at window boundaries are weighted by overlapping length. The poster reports 0.7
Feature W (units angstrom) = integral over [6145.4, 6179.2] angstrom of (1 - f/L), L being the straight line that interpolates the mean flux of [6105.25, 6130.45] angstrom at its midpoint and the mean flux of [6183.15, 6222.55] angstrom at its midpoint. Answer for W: 1.3 angstrom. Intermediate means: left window 8.81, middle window 8.34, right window 8.53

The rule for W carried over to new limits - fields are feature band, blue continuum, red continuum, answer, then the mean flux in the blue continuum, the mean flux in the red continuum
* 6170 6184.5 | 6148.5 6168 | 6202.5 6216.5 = -1.0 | 8.03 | 8.8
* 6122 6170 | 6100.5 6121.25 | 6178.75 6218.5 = 0.8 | 8.6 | 8.64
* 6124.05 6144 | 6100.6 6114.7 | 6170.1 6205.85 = -0.3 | 8.72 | 8.68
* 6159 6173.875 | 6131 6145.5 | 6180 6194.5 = 1.1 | 8.66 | 8.72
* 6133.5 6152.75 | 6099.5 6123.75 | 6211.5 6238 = -0.5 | 8.55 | 7.83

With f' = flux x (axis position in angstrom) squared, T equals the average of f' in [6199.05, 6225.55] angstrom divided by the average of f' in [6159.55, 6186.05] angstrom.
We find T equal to 1.0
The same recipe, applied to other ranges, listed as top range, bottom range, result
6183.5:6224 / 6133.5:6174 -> 1.03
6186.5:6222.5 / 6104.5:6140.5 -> 0.99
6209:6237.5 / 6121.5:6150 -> 0.93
